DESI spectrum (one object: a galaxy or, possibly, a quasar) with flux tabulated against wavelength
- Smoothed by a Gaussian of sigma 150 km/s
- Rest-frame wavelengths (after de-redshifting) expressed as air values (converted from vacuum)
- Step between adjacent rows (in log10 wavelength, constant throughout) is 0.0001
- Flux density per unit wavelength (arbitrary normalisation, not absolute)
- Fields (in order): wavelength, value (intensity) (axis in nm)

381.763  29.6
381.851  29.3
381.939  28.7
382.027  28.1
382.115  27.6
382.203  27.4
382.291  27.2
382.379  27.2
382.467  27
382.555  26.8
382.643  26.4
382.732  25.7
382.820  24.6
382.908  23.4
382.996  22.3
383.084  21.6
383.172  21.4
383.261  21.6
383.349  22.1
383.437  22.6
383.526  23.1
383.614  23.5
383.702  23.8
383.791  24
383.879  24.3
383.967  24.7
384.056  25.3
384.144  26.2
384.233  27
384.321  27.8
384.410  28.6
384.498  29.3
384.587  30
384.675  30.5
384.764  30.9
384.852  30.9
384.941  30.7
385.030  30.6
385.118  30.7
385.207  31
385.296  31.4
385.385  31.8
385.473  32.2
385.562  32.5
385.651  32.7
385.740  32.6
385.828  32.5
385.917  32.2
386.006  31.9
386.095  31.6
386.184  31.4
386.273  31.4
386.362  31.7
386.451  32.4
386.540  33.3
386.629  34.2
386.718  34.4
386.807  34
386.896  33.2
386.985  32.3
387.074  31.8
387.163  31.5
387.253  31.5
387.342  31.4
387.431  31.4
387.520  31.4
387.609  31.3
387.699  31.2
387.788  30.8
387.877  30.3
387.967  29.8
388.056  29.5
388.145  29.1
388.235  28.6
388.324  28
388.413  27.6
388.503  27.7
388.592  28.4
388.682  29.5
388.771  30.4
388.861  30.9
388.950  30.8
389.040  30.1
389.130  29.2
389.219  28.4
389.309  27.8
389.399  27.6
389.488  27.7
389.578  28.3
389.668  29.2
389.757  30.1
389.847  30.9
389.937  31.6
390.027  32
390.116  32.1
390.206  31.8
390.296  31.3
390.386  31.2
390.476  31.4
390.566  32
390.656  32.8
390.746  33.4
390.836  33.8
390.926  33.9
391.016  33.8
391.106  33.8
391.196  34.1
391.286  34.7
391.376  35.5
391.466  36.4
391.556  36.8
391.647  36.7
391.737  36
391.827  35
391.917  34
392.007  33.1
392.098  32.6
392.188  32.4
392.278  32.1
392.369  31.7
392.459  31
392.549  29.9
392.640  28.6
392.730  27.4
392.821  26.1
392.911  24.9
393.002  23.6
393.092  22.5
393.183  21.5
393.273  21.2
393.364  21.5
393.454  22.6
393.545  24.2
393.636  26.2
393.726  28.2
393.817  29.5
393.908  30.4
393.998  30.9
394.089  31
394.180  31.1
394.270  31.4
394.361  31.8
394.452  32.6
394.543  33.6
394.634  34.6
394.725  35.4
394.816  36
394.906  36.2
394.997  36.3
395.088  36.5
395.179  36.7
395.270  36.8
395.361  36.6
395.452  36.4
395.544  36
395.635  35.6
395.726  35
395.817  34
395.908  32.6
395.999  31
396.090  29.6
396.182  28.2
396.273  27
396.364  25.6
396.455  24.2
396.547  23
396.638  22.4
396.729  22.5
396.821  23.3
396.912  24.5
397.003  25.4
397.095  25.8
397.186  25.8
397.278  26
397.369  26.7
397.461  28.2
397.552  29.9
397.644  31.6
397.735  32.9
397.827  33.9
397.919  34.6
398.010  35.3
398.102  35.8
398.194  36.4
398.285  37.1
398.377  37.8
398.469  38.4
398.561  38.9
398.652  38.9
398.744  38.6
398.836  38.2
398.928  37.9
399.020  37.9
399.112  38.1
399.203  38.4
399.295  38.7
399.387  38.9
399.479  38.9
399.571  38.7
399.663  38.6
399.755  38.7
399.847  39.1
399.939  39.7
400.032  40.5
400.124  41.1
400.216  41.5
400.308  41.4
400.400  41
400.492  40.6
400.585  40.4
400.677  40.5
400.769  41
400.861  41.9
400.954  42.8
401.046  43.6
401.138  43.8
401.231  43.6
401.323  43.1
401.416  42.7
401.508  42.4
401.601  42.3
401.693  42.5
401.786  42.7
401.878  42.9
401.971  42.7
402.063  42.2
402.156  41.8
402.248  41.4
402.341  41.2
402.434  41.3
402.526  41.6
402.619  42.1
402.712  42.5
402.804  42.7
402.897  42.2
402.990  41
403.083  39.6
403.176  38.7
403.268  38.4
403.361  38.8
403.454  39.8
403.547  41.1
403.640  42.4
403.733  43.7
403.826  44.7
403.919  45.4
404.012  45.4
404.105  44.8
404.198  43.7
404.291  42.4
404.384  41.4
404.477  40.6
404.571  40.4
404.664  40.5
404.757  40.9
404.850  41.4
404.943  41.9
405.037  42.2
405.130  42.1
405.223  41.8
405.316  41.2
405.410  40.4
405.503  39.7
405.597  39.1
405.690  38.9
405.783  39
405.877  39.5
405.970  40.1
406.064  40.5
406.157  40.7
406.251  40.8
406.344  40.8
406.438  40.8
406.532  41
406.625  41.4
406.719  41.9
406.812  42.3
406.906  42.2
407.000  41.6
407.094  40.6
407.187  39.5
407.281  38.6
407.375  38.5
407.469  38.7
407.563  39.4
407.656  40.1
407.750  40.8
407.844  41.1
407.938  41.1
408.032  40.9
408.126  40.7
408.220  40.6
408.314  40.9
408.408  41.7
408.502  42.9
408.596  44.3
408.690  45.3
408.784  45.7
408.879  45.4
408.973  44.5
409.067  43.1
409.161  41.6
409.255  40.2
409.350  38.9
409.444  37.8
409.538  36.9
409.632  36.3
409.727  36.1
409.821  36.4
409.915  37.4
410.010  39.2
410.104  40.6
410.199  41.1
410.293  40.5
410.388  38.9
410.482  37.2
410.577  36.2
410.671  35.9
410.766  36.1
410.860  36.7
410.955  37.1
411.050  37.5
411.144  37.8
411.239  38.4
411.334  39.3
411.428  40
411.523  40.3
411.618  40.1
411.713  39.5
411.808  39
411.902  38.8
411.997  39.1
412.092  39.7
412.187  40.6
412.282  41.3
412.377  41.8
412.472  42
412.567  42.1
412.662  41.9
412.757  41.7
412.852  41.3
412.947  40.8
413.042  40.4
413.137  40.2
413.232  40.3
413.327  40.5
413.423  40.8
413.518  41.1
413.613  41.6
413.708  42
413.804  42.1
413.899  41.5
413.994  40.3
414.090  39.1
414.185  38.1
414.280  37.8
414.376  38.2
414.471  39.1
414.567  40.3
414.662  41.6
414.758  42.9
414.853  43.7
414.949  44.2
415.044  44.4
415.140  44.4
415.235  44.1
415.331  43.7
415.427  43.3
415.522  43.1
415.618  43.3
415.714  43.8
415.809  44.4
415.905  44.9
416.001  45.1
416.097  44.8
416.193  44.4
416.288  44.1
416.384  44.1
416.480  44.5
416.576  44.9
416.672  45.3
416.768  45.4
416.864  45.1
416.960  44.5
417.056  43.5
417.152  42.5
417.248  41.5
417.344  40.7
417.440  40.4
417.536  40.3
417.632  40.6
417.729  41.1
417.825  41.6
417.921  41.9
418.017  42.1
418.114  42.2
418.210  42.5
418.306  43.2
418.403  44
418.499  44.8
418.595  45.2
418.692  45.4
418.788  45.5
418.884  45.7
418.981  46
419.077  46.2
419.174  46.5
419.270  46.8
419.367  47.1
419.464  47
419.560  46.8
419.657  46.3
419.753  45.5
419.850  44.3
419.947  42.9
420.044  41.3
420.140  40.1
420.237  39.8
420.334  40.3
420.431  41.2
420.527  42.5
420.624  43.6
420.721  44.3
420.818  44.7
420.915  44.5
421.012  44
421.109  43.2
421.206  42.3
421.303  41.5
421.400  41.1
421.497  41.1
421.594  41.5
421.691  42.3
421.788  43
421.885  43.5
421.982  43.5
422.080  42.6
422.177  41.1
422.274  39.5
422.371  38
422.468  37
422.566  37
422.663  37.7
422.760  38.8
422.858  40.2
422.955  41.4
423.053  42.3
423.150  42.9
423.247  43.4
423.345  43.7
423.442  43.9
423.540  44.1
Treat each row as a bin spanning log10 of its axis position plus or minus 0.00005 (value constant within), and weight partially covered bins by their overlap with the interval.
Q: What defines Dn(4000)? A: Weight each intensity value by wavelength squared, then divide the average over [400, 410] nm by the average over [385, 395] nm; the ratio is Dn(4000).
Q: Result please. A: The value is 1.44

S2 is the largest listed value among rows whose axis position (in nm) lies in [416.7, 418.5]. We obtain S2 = 45.4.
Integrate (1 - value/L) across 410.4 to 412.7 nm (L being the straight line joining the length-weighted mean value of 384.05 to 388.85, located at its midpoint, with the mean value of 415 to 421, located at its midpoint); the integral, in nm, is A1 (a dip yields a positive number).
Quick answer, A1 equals 0.11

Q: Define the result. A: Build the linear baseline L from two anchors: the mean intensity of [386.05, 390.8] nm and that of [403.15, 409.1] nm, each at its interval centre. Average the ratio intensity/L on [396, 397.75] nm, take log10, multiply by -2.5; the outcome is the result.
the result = 0.33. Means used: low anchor 30.8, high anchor 41.4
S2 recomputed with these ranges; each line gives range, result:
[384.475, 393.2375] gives 36.8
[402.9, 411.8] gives 45.7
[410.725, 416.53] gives 45.1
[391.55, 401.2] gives 43.8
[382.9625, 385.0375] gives 30.9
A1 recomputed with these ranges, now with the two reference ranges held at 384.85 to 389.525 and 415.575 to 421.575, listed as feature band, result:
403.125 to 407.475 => -0.33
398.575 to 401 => -0.25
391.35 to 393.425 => 0.19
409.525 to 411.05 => 0.10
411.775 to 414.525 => 0.06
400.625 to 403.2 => -0.36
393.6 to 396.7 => 0.21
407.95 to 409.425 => -0.10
